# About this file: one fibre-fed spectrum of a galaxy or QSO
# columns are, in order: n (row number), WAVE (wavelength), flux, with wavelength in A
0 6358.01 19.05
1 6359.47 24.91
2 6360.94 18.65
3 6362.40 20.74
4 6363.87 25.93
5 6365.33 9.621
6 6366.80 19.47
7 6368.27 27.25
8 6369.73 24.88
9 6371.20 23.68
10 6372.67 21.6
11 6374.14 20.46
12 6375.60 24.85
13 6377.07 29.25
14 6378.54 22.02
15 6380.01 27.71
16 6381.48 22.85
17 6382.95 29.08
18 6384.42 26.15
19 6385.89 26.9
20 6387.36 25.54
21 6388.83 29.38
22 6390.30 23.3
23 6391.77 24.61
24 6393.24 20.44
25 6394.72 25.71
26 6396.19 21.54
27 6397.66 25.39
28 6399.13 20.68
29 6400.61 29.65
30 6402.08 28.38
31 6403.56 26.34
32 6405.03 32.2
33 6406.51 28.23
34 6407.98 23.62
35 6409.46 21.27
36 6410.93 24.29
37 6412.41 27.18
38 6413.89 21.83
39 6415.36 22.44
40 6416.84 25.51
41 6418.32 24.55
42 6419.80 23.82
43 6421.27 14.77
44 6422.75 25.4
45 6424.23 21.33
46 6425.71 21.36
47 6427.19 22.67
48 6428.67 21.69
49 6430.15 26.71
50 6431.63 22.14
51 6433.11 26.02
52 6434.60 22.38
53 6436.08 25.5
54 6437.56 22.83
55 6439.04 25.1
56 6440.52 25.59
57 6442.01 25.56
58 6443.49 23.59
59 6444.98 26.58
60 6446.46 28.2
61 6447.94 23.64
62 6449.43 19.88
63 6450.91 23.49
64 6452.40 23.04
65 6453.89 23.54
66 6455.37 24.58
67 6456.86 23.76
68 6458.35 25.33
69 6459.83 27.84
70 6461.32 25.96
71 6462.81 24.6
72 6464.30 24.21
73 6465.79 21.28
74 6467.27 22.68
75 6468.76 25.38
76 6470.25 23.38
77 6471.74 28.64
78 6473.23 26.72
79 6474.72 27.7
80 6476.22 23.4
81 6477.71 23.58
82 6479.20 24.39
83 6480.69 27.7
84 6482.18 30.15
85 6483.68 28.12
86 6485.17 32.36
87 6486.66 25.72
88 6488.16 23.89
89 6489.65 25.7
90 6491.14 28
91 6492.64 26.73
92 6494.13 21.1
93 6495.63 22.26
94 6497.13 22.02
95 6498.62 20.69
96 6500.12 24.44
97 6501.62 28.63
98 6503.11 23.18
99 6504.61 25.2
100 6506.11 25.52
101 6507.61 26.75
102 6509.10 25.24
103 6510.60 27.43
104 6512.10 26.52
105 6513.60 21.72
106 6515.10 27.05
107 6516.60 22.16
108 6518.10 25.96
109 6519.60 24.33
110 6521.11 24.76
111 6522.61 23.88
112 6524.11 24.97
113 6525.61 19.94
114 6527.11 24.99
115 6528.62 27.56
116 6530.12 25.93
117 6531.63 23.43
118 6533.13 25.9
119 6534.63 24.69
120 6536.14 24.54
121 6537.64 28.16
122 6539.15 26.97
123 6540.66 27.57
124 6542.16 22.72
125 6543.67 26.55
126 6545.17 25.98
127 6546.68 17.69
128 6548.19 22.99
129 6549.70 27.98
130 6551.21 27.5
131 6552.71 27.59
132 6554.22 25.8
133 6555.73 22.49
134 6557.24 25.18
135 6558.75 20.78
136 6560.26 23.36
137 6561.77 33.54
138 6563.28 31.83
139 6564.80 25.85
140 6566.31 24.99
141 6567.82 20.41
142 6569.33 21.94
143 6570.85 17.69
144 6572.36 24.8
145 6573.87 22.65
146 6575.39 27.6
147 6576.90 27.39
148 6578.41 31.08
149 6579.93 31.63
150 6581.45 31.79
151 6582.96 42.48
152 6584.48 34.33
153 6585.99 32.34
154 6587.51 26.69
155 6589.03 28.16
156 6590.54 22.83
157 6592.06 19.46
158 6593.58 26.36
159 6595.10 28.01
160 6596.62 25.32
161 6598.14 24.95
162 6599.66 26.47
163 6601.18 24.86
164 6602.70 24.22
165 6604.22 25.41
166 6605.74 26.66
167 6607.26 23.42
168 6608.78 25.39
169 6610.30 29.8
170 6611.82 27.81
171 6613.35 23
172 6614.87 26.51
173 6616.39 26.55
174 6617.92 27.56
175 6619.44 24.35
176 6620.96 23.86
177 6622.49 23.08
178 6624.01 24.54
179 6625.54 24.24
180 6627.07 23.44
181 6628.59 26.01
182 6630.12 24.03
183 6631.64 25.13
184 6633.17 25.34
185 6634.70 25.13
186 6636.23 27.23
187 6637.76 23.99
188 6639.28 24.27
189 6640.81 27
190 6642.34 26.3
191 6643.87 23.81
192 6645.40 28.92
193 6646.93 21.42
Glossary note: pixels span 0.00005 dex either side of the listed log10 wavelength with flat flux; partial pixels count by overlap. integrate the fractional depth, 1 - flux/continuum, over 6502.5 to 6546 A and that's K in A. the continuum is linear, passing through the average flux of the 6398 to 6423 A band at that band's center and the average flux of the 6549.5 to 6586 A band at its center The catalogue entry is 2.2 A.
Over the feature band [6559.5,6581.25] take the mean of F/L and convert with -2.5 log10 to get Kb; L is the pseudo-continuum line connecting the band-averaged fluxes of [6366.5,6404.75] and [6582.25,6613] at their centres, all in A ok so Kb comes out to 0.029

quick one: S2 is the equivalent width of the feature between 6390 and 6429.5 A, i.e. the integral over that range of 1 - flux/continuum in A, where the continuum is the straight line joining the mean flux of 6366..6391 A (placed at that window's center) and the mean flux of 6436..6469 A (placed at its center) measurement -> 1.1 A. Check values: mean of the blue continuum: 24.9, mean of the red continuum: 24.4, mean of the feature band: 24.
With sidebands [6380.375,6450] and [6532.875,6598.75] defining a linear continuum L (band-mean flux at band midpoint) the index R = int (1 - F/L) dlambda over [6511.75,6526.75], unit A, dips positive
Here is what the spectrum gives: 1.0 A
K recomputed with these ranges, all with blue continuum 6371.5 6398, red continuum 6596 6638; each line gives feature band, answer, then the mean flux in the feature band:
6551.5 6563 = -0.3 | 25.9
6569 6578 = 0.4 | 24.1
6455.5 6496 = -1.0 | 25.6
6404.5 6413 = -0.4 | 26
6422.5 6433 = 0.8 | 23.1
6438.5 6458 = 0.4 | 24.4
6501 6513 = -0.4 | 26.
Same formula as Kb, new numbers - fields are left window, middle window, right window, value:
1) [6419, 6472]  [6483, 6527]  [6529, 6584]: 0.01 mag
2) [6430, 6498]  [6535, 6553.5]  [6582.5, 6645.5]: 0.00 mag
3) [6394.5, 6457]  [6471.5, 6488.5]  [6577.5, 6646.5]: -0.08 mag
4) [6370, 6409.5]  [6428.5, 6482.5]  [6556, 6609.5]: 0.04 mag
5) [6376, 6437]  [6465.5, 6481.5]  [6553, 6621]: 0.01 mag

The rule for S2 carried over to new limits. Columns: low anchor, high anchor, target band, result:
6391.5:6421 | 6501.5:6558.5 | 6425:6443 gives 0.6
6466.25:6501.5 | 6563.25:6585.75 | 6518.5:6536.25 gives 1.3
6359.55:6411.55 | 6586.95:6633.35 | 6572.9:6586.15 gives -3.1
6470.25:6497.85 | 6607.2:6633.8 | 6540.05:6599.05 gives -2.0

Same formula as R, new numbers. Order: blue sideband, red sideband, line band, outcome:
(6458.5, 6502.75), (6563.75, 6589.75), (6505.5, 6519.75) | 0.5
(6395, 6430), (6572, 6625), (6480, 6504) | -0.3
